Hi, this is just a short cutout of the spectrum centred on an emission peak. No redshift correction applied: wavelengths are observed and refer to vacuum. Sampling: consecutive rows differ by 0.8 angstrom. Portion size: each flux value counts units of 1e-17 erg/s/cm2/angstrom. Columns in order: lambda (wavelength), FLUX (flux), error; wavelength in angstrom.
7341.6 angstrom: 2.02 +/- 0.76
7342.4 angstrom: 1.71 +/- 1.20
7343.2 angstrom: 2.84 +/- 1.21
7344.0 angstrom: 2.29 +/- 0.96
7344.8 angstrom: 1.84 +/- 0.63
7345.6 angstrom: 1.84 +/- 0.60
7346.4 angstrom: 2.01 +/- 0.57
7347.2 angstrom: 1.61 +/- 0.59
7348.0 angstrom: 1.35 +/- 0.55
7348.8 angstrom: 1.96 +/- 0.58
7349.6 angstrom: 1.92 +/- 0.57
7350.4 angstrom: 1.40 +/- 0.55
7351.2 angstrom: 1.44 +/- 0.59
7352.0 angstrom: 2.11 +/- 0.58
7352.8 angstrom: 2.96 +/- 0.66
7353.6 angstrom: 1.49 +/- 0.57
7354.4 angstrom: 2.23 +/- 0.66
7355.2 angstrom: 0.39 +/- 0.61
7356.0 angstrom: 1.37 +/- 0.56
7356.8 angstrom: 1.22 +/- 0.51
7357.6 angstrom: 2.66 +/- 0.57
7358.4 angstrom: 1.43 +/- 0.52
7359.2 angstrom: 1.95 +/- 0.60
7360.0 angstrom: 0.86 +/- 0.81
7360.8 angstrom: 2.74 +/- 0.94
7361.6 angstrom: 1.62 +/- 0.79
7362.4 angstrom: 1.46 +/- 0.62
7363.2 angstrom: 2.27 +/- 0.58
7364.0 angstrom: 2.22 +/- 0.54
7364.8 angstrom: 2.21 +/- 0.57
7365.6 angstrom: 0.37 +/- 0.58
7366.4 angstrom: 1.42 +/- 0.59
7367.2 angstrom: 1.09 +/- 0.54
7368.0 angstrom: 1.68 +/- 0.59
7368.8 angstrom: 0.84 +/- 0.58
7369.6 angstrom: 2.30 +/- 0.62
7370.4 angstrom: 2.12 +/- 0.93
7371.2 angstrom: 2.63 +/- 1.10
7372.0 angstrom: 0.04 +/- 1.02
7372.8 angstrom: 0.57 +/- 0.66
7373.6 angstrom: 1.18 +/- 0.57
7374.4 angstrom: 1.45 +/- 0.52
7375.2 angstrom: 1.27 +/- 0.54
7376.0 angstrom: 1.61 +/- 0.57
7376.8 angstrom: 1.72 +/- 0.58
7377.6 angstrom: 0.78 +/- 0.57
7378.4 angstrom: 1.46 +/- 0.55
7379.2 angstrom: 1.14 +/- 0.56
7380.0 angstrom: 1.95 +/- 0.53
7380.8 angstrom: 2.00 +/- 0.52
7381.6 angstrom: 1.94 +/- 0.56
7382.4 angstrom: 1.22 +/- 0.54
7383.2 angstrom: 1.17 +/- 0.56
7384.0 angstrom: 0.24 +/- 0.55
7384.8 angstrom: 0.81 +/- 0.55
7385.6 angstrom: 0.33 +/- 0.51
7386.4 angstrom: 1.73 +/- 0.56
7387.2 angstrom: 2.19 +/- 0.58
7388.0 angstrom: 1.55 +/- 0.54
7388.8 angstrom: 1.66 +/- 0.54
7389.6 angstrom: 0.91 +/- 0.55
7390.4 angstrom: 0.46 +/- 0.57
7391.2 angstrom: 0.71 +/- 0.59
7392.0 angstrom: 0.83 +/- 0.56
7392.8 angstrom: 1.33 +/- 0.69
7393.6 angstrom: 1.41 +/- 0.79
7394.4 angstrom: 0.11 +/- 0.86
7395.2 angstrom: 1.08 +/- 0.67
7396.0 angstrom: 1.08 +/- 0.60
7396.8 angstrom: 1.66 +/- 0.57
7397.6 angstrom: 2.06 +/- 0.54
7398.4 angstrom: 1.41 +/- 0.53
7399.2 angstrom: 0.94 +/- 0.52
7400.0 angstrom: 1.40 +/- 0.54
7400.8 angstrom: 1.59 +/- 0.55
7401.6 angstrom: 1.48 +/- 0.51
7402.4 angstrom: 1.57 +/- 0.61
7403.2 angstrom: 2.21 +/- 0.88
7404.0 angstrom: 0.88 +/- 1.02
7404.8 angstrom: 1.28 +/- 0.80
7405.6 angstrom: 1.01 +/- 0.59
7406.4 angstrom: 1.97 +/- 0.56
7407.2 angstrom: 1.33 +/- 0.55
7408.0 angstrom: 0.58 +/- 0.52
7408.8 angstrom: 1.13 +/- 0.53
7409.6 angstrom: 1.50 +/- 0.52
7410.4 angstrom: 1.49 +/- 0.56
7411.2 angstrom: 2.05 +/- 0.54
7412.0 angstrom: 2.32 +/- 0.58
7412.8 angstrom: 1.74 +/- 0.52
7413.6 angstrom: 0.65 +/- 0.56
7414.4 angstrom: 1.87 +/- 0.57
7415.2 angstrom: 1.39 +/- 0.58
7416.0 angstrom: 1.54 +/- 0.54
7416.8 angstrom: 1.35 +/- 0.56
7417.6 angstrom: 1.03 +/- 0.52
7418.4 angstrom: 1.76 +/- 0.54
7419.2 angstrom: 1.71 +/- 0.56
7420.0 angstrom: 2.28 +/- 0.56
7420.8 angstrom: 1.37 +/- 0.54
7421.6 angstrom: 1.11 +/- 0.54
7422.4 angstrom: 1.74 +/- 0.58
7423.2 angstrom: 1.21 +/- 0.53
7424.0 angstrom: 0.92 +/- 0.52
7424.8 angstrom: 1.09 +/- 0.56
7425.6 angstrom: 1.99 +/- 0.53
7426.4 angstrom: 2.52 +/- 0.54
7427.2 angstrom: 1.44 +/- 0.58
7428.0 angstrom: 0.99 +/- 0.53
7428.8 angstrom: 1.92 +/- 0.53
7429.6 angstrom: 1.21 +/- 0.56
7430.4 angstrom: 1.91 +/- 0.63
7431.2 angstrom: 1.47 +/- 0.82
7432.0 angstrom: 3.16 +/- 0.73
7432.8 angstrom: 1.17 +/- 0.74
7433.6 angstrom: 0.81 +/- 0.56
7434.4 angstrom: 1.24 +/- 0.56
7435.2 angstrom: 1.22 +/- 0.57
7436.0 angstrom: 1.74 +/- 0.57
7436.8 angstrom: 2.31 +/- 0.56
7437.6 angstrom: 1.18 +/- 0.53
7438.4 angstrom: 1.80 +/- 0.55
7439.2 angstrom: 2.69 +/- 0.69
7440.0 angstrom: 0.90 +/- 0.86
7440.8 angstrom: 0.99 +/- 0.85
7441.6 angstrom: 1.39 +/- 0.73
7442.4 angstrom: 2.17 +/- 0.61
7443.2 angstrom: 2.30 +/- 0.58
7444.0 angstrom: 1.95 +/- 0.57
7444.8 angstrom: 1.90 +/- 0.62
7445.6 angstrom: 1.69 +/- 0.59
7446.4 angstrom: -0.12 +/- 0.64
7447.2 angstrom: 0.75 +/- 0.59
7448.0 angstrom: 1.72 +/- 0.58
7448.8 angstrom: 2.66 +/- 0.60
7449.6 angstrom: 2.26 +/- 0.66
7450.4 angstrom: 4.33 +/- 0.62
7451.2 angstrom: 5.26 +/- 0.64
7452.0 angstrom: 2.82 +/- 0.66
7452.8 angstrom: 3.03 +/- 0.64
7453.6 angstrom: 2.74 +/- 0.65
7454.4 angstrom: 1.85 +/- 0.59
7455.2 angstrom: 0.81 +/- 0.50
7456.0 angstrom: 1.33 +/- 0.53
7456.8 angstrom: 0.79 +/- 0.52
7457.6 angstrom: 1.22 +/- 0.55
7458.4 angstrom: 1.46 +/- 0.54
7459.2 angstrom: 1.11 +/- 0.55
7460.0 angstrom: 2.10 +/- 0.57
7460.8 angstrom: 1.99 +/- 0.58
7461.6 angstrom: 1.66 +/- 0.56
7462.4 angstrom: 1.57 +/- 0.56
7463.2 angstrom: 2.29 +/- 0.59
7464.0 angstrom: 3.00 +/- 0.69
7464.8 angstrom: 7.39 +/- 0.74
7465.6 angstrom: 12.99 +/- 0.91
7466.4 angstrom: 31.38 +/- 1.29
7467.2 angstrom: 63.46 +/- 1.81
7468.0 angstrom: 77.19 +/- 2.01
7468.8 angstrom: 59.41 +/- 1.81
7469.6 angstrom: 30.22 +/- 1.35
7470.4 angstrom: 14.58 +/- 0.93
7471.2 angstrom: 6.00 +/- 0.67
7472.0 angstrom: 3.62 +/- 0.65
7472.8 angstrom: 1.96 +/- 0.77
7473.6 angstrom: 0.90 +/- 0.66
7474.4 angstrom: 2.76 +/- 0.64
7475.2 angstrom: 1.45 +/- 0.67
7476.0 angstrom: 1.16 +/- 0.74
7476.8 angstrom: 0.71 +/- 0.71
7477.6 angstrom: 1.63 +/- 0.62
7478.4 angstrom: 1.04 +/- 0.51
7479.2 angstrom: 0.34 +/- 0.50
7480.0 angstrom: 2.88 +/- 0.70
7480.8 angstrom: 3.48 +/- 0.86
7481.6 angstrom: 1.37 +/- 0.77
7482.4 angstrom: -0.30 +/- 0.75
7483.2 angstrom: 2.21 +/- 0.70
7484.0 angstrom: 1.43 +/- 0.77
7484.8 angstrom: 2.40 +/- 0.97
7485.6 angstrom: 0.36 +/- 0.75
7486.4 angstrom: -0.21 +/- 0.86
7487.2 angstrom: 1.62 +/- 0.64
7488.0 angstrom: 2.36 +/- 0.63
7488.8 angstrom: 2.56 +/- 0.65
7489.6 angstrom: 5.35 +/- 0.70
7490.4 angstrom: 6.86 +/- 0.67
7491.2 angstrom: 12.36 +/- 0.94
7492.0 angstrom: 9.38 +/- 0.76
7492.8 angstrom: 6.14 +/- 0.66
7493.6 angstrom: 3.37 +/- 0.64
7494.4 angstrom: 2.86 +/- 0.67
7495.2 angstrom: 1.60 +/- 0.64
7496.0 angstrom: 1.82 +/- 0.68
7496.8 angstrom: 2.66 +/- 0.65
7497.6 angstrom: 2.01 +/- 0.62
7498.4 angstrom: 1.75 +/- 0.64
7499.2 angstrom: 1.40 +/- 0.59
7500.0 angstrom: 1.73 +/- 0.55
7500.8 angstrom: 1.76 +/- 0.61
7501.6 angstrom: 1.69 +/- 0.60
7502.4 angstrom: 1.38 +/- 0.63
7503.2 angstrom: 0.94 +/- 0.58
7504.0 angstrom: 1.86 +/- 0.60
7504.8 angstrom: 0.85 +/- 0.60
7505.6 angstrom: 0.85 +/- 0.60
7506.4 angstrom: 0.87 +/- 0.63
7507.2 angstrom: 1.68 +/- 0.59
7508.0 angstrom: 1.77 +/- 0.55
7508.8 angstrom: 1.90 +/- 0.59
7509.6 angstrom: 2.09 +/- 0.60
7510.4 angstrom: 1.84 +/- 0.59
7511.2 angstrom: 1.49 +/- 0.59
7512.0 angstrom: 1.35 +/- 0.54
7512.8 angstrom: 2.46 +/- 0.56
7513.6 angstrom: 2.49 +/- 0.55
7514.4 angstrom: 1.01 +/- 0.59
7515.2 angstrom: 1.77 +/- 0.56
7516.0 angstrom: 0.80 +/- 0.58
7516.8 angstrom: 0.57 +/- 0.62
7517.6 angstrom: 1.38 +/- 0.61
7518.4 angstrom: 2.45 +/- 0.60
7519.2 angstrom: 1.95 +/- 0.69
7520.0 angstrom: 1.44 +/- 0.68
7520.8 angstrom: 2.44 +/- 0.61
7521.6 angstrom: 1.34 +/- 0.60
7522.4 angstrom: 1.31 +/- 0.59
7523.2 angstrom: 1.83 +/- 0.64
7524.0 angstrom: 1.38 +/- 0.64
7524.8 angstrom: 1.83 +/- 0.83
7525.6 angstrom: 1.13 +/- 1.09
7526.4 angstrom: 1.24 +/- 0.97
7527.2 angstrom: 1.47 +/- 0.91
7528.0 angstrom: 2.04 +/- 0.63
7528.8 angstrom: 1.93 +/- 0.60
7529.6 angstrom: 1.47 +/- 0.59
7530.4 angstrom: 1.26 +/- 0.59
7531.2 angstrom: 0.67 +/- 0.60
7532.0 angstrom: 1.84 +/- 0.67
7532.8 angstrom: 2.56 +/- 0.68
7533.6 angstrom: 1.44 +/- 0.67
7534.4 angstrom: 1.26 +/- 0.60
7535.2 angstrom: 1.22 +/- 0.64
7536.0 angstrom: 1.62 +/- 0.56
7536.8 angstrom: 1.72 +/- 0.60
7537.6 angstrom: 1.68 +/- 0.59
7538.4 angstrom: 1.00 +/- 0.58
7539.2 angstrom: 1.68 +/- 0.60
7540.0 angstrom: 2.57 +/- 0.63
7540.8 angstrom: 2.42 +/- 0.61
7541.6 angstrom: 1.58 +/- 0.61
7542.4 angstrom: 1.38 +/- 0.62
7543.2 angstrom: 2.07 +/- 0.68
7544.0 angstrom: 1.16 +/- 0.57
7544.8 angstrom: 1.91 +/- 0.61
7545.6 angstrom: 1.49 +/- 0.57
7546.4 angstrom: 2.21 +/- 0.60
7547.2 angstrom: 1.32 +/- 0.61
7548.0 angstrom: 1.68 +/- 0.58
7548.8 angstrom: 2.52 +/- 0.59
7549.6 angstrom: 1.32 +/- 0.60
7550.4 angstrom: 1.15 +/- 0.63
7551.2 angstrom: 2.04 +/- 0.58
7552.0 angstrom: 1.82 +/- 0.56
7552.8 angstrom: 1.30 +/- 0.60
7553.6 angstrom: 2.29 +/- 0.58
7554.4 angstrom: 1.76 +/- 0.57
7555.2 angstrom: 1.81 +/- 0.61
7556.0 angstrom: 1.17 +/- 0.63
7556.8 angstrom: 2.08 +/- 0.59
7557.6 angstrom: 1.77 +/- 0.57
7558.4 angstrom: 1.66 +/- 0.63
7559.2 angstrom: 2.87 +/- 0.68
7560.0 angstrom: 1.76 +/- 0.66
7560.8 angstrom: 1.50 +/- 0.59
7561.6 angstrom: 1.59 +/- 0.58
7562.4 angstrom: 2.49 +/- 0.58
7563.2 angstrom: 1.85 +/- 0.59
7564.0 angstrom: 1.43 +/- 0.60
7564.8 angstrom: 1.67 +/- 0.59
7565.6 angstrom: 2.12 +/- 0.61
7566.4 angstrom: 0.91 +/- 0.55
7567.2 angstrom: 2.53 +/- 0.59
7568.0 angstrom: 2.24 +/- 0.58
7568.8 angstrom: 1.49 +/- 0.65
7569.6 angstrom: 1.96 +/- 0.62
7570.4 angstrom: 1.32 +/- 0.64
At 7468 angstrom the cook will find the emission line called H-alpha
